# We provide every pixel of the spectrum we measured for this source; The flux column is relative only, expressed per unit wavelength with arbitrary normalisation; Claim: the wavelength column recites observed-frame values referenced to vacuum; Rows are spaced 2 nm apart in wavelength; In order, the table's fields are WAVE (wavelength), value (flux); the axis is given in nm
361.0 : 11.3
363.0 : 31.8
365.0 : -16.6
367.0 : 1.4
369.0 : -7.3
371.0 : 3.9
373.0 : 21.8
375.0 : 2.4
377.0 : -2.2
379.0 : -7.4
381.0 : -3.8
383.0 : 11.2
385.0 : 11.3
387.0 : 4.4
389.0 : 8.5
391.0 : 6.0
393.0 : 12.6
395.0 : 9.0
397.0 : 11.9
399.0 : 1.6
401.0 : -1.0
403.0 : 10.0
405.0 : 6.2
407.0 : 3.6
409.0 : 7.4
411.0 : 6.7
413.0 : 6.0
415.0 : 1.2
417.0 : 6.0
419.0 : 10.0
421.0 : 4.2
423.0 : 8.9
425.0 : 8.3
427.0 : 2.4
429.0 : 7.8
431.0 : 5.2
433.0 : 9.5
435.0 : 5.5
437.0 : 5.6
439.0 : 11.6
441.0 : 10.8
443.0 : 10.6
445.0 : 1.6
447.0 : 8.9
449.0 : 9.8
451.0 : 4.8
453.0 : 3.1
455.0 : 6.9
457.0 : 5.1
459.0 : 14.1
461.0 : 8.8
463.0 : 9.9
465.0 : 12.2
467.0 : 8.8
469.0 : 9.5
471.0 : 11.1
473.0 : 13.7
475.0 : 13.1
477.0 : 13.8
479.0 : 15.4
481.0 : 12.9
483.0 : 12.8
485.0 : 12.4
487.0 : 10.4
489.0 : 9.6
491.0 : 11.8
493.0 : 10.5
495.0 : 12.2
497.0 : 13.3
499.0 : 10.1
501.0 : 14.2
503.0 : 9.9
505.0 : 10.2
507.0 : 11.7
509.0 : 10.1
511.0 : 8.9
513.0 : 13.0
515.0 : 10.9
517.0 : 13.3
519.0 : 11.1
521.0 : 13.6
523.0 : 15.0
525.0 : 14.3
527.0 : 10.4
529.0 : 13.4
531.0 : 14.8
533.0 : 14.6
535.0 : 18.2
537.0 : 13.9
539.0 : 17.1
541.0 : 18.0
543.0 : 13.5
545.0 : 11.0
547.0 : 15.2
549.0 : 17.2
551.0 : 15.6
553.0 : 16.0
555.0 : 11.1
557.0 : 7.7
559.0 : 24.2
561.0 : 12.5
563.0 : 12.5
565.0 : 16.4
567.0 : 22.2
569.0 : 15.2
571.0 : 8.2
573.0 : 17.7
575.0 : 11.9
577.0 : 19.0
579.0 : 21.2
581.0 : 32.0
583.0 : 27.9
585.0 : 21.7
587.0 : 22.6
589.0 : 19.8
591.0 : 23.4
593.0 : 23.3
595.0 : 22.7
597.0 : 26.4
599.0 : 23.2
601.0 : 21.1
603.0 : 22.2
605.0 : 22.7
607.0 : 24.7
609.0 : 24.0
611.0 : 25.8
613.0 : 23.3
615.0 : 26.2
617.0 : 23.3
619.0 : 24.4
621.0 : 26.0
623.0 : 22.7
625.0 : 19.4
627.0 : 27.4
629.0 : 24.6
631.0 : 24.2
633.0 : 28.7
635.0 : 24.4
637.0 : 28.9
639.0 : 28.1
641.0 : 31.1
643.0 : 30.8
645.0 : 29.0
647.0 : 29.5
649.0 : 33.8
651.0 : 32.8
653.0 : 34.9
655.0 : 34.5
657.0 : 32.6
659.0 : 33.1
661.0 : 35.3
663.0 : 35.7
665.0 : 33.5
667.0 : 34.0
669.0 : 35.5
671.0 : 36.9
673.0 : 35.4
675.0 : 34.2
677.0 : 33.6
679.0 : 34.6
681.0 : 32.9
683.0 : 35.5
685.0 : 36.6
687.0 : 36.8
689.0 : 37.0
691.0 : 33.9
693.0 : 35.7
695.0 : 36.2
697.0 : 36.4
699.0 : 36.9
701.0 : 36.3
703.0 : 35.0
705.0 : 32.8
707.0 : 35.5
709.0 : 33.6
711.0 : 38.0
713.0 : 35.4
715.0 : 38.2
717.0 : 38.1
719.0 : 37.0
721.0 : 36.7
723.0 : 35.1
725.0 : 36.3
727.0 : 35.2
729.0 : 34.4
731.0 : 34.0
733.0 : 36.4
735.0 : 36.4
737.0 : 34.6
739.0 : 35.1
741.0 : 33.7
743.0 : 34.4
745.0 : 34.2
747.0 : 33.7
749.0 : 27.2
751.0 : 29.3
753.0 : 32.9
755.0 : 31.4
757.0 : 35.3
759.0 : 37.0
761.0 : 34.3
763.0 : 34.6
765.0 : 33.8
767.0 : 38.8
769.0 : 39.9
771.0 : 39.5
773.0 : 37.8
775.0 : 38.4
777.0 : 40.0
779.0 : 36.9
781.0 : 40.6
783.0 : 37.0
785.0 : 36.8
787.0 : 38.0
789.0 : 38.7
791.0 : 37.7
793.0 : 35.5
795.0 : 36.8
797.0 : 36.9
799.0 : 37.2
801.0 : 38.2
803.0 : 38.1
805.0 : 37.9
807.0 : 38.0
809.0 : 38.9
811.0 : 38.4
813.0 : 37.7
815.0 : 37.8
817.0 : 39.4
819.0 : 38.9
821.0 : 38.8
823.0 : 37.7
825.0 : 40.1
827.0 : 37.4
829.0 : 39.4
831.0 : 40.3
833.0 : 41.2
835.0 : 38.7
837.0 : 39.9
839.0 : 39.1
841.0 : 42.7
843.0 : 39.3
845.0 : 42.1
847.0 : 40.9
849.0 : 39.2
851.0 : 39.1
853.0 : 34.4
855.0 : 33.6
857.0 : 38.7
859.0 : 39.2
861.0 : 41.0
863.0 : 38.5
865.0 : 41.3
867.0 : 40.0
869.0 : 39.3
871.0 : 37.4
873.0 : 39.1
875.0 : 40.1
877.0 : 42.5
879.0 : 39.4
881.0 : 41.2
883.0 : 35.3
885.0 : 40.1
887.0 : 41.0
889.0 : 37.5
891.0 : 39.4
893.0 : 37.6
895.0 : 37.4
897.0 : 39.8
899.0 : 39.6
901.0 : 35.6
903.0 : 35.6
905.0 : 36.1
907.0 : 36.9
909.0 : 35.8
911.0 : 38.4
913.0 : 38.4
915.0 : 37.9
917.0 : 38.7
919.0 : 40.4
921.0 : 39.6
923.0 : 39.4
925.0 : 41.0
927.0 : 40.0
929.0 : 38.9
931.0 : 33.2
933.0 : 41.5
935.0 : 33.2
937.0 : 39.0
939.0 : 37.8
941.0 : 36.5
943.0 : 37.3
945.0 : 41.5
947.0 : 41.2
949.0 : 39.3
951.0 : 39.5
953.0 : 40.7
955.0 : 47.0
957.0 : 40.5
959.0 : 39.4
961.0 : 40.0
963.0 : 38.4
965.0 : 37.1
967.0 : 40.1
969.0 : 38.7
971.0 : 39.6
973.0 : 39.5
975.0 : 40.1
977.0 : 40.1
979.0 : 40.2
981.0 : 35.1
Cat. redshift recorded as 0.45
